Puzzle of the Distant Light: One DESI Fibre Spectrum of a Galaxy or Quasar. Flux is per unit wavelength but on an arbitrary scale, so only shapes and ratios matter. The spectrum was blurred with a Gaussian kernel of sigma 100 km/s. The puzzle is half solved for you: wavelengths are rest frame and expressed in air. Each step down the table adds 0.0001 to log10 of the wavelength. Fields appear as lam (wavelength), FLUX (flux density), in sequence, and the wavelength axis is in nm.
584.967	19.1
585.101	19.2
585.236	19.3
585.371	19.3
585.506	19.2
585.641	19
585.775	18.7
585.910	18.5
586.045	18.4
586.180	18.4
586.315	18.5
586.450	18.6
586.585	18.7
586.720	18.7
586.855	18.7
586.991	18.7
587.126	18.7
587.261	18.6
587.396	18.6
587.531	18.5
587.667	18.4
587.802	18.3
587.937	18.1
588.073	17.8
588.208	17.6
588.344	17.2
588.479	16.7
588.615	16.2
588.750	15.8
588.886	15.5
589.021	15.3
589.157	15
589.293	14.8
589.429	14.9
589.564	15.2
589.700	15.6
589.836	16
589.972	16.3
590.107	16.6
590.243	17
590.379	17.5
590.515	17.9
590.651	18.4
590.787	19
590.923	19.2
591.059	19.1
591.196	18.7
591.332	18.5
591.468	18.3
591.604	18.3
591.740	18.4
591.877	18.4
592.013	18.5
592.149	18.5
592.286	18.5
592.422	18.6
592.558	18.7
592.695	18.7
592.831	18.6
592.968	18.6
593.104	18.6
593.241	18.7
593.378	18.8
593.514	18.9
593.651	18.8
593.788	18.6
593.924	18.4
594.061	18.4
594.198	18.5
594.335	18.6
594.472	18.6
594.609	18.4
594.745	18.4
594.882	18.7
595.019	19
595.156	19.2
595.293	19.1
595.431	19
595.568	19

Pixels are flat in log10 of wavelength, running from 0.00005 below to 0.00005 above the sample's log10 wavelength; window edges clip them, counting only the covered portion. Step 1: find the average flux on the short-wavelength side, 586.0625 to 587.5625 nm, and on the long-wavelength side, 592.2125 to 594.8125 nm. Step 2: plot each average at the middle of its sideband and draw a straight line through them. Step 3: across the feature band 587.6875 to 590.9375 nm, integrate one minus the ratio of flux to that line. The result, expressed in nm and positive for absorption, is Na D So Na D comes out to 0.33 nm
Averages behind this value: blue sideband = 18.6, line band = 16.7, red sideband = 18.6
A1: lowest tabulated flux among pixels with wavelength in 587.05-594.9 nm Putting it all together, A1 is 14.8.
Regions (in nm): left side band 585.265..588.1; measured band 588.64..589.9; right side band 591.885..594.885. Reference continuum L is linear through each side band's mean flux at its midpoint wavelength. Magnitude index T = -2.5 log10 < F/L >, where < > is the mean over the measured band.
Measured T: 0.21 mag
